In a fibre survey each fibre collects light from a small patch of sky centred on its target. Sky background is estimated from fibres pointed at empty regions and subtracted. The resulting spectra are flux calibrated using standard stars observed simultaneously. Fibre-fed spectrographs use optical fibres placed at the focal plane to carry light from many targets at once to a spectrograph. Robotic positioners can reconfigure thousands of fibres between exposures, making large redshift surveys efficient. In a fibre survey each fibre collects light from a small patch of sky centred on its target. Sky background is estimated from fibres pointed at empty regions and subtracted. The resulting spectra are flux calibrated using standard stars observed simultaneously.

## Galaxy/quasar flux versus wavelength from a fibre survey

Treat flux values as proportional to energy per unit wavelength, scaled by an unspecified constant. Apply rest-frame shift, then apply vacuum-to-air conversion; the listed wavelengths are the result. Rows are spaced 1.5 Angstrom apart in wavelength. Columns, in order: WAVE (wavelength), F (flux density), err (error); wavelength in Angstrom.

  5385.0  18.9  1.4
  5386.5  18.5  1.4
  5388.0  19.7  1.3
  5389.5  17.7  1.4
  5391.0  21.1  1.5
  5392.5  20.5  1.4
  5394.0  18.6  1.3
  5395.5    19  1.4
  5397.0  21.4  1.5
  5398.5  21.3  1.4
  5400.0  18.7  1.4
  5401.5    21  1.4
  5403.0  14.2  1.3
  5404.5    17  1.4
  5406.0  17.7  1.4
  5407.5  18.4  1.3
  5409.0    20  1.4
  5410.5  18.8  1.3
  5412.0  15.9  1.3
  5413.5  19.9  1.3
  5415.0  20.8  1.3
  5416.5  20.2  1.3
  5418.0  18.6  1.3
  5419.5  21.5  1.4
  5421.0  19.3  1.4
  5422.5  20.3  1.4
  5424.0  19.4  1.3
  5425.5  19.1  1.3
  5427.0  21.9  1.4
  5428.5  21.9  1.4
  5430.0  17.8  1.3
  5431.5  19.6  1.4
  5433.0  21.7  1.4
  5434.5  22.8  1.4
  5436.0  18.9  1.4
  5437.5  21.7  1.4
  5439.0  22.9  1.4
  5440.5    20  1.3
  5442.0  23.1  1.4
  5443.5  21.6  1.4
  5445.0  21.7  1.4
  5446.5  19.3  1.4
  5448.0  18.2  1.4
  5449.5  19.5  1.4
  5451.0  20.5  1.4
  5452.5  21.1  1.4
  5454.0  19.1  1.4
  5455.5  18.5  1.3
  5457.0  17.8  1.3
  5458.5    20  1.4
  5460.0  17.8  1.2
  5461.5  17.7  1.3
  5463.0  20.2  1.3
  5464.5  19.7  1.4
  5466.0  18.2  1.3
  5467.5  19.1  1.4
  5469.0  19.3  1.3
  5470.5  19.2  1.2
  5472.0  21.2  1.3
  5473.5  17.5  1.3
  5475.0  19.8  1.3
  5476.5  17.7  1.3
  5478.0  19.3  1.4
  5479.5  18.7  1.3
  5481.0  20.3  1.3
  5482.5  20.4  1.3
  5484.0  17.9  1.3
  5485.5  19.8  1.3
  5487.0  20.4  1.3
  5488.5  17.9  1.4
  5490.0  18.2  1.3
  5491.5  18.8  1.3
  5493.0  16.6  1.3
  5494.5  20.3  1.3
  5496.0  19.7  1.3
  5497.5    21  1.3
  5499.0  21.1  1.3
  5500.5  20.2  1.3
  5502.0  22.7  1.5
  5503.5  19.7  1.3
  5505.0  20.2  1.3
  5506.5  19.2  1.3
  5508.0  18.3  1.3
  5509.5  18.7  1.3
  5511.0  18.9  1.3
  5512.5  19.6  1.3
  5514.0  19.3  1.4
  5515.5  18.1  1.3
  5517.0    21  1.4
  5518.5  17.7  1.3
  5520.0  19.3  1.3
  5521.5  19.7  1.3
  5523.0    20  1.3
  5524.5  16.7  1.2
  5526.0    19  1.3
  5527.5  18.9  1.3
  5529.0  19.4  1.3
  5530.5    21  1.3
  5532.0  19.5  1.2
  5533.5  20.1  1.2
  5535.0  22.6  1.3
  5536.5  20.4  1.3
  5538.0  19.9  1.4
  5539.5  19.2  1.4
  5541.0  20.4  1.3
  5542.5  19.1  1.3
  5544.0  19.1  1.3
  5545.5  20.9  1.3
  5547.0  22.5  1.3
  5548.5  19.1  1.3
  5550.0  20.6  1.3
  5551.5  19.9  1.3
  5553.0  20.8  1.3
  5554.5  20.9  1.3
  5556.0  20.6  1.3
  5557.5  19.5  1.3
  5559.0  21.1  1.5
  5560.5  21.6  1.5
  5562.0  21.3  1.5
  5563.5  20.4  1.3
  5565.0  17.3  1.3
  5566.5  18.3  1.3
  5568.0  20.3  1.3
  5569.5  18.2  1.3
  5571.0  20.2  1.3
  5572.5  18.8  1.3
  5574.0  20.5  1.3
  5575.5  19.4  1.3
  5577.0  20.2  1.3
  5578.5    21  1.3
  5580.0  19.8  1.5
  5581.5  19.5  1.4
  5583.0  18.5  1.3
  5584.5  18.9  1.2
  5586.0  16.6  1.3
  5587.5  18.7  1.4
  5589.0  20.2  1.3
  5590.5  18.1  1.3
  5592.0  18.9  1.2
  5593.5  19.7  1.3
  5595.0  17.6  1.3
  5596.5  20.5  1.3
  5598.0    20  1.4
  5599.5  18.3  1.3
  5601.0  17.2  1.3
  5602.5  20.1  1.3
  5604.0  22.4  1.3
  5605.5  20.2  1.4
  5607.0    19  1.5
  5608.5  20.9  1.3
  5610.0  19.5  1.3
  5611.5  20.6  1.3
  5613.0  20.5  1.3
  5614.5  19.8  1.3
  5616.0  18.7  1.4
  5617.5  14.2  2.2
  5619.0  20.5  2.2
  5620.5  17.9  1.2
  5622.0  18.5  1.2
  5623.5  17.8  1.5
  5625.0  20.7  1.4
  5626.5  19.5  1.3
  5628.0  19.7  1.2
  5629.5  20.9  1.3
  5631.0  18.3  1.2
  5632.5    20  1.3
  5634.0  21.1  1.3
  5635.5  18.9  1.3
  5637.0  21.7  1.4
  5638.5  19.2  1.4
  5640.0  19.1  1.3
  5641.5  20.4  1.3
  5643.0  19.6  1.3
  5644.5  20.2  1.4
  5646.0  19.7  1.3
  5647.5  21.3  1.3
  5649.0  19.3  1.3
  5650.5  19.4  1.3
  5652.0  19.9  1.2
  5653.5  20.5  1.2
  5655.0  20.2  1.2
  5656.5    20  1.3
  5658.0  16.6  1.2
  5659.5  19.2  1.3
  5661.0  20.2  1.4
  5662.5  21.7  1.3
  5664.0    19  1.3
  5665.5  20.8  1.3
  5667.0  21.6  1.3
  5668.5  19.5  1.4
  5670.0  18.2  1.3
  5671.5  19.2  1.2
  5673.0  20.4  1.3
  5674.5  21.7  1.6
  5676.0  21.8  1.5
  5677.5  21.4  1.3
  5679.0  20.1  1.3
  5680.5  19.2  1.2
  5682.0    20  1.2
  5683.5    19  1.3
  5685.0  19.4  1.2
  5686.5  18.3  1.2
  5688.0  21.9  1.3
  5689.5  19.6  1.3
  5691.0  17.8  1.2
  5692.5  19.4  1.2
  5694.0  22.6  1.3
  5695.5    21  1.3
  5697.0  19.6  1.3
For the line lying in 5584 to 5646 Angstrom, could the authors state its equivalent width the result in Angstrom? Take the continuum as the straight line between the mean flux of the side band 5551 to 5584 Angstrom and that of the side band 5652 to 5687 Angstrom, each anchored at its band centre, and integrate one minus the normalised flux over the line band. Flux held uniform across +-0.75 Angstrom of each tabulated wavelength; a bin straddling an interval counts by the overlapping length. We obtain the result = 1.6 Angstrom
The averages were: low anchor 19.9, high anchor 19.9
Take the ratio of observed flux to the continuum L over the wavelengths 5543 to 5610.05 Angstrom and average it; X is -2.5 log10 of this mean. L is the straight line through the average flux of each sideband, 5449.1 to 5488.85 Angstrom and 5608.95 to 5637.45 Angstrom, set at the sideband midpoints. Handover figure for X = -0.020 mag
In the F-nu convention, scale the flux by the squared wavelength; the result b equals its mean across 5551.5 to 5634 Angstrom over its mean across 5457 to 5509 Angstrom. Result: 1.05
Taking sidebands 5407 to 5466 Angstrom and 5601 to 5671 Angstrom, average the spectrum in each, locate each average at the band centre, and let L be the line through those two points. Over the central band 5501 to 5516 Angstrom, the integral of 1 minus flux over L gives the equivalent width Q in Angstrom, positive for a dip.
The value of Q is 0.2 Angstrom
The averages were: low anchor 19.9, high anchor 19.7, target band 19.5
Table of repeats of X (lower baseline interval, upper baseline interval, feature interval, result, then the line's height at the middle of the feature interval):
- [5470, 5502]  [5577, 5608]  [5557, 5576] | -0.02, 19.3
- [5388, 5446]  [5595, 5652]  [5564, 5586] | 0.02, 19.7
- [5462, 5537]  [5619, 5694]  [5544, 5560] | -0.05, 19.6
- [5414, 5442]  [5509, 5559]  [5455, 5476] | 0.07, 20.3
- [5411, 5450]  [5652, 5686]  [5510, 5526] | 0.06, 20.2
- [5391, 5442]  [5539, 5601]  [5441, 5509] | 0.01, 19.7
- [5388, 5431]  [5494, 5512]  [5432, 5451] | -0.07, 19.6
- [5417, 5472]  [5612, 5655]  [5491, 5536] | 0.01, 19.8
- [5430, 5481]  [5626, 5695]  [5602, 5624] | 0.03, 19.9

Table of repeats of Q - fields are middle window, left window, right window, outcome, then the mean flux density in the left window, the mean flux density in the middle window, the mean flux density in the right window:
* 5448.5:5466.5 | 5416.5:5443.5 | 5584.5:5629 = 1.1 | 20.6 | 19.2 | 19.2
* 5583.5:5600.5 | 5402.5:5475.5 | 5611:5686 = 0.7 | 19.6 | 18.8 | 19.7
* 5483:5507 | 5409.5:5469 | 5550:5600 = 0.2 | 19.9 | 19.6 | 19.6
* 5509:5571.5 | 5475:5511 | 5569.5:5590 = -1.3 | 19.4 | 19.8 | 19.3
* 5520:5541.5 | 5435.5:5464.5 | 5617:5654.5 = 0.1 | 20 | 19.7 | 19.6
